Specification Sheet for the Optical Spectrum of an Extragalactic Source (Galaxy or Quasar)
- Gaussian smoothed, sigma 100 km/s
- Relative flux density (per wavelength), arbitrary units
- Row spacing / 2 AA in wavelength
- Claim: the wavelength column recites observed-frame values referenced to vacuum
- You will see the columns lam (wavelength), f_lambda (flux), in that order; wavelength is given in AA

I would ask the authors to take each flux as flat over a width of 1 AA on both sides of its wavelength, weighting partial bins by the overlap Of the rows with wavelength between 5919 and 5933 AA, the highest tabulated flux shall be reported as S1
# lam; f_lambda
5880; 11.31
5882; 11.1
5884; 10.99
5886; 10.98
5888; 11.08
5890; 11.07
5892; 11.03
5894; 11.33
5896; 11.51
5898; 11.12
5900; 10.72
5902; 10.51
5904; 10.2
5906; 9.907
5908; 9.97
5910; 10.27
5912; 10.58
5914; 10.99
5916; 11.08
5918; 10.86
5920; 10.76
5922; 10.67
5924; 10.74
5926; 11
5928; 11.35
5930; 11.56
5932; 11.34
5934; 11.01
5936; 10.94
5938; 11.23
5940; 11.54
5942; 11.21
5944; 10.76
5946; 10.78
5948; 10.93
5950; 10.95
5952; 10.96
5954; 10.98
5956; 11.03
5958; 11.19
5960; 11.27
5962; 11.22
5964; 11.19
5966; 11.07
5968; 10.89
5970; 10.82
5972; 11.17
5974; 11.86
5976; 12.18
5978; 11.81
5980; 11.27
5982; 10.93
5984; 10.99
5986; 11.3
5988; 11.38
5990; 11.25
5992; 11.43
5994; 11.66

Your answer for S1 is 11.56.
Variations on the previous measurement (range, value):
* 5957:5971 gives 11.27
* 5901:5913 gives 10.58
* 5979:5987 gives 11.3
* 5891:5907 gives 11.51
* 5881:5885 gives 11.1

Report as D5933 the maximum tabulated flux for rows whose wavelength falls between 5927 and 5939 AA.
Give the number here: 11.56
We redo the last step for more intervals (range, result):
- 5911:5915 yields 10.99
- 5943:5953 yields 10.96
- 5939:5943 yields 11.54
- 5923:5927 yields 11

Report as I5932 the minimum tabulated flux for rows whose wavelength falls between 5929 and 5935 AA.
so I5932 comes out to 11.01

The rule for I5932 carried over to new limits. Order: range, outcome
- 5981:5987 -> 10.93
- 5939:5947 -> 10.76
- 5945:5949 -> 10.78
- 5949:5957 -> 10.95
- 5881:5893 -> 10.98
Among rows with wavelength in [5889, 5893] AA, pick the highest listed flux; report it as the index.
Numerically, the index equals 11.07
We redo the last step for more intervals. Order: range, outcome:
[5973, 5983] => 12.18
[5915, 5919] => 11.08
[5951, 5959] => 11.19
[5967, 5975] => 11.86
